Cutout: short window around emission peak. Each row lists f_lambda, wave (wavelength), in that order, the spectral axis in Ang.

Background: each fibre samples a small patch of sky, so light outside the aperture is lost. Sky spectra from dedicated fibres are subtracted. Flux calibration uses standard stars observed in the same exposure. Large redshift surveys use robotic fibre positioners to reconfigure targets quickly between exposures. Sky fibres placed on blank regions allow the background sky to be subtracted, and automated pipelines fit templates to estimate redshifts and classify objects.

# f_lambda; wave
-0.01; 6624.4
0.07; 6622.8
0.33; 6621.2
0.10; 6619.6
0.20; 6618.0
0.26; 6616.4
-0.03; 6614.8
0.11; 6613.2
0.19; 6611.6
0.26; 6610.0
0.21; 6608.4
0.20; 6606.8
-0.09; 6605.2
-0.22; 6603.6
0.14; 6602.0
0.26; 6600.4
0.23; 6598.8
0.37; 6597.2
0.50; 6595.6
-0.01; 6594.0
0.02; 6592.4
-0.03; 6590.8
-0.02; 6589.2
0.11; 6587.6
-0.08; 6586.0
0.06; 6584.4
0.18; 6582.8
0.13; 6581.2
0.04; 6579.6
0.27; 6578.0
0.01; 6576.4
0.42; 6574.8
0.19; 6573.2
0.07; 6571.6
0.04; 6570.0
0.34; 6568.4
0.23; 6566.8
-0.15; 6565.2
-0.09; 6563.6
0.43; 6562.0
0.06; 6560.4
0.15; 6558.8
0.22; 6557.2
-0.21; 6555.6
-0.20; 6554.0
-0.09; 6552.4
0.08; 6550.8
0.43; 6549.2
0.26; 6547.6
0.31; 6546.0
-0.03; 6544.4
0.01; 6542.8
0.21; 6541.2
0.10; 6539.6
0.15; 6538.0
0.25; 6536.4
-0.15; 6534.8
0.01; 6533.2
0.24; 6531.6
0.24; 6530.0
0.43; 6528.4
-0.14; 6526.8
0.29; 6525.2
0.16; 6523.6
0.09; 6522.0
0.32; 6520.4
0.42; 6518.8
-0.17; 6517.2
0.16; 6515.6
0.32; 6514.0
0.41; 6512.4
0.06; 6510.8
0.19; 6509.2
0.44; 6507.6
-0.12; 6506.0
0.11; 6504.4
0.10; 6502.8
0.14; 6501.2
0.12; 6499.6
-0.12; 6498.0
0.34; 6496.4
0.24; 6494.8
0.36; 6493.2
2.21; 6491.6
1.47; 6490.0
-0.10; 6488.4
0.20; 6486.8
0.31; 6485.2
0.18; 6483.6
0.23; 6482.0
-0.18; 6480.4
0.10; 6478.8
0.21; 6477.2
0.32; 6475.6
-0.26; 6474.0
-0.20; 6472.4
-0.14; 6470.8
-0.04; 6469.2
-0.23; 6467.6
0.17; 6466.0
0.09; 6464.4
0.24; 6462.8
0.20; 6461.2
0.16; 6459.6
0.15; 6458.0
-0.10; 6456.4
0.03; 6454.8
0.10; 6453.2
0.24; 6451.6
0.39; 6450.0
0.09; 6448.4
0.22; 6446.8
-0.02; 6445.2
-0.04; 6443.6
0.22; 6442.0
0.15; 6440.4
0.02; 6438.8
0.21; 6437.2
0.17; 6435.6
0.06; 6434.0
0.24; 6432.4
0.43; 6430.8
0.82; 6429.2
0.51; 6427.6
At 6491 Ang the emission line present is [O III]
